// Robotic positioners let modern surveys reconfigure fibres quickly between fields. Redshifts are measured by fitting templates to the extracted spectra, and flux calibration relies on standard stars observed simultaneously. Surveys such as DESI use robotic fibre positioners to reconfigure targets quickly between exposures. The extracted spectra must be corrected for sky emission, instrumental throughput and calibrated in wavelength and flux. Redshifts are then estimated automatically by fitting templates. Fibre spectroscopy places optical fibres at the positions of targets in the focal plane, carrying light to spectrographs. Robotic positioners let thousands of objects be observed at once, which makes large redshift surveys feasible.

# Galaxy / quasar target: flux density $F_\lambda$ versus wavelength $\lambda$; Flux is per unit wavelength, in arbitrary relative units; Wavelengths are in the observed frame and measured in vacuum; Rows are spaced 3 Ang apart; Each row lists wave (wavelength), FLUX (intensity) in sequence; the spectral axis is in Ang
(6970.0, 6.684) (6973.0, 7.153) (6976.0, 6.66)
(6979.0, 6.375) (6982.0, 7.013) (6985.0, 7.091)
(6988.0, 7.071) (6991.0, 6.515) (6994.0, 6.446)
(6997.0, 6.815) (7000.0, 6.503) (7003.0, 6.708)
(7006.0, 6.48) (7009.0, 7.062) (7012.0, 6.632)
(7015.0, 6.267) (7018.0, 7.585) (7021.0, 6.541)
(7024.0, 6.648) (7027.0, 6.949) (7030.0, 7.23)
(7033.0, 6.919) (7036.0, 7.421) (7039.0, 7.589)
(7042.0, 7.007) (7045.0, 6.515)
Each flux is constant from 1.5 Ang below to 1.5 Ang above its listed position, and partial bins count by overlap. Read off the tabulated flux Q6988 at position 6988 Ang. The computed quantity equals 7.071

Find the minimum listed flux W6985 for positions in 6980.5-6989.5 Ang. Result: 7.013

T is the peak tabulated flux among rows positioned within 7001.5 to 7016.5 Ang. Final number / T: 7.062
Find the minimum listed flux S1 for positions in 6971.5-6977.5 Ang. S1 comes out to 6.66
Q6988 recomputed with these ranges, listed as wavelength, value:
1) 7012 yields 6.632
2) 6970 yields 6.684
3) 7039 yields 7.589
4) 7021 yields 6.541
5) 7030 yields 7.23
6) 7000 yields 6.503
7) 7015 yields 6.267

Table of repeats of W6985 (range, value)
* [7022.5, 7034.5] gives 6.648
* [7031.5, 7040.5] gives 6.919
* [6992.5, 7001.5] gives 6.446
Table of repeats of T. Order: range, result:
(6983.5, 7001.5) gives 7.091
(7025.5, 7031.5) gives 7.23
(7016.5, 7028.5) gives 7.585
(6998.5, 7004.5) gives 6.708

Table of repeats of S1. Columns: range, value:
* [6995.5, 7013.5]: 6.48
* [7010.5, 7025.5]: 6.267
